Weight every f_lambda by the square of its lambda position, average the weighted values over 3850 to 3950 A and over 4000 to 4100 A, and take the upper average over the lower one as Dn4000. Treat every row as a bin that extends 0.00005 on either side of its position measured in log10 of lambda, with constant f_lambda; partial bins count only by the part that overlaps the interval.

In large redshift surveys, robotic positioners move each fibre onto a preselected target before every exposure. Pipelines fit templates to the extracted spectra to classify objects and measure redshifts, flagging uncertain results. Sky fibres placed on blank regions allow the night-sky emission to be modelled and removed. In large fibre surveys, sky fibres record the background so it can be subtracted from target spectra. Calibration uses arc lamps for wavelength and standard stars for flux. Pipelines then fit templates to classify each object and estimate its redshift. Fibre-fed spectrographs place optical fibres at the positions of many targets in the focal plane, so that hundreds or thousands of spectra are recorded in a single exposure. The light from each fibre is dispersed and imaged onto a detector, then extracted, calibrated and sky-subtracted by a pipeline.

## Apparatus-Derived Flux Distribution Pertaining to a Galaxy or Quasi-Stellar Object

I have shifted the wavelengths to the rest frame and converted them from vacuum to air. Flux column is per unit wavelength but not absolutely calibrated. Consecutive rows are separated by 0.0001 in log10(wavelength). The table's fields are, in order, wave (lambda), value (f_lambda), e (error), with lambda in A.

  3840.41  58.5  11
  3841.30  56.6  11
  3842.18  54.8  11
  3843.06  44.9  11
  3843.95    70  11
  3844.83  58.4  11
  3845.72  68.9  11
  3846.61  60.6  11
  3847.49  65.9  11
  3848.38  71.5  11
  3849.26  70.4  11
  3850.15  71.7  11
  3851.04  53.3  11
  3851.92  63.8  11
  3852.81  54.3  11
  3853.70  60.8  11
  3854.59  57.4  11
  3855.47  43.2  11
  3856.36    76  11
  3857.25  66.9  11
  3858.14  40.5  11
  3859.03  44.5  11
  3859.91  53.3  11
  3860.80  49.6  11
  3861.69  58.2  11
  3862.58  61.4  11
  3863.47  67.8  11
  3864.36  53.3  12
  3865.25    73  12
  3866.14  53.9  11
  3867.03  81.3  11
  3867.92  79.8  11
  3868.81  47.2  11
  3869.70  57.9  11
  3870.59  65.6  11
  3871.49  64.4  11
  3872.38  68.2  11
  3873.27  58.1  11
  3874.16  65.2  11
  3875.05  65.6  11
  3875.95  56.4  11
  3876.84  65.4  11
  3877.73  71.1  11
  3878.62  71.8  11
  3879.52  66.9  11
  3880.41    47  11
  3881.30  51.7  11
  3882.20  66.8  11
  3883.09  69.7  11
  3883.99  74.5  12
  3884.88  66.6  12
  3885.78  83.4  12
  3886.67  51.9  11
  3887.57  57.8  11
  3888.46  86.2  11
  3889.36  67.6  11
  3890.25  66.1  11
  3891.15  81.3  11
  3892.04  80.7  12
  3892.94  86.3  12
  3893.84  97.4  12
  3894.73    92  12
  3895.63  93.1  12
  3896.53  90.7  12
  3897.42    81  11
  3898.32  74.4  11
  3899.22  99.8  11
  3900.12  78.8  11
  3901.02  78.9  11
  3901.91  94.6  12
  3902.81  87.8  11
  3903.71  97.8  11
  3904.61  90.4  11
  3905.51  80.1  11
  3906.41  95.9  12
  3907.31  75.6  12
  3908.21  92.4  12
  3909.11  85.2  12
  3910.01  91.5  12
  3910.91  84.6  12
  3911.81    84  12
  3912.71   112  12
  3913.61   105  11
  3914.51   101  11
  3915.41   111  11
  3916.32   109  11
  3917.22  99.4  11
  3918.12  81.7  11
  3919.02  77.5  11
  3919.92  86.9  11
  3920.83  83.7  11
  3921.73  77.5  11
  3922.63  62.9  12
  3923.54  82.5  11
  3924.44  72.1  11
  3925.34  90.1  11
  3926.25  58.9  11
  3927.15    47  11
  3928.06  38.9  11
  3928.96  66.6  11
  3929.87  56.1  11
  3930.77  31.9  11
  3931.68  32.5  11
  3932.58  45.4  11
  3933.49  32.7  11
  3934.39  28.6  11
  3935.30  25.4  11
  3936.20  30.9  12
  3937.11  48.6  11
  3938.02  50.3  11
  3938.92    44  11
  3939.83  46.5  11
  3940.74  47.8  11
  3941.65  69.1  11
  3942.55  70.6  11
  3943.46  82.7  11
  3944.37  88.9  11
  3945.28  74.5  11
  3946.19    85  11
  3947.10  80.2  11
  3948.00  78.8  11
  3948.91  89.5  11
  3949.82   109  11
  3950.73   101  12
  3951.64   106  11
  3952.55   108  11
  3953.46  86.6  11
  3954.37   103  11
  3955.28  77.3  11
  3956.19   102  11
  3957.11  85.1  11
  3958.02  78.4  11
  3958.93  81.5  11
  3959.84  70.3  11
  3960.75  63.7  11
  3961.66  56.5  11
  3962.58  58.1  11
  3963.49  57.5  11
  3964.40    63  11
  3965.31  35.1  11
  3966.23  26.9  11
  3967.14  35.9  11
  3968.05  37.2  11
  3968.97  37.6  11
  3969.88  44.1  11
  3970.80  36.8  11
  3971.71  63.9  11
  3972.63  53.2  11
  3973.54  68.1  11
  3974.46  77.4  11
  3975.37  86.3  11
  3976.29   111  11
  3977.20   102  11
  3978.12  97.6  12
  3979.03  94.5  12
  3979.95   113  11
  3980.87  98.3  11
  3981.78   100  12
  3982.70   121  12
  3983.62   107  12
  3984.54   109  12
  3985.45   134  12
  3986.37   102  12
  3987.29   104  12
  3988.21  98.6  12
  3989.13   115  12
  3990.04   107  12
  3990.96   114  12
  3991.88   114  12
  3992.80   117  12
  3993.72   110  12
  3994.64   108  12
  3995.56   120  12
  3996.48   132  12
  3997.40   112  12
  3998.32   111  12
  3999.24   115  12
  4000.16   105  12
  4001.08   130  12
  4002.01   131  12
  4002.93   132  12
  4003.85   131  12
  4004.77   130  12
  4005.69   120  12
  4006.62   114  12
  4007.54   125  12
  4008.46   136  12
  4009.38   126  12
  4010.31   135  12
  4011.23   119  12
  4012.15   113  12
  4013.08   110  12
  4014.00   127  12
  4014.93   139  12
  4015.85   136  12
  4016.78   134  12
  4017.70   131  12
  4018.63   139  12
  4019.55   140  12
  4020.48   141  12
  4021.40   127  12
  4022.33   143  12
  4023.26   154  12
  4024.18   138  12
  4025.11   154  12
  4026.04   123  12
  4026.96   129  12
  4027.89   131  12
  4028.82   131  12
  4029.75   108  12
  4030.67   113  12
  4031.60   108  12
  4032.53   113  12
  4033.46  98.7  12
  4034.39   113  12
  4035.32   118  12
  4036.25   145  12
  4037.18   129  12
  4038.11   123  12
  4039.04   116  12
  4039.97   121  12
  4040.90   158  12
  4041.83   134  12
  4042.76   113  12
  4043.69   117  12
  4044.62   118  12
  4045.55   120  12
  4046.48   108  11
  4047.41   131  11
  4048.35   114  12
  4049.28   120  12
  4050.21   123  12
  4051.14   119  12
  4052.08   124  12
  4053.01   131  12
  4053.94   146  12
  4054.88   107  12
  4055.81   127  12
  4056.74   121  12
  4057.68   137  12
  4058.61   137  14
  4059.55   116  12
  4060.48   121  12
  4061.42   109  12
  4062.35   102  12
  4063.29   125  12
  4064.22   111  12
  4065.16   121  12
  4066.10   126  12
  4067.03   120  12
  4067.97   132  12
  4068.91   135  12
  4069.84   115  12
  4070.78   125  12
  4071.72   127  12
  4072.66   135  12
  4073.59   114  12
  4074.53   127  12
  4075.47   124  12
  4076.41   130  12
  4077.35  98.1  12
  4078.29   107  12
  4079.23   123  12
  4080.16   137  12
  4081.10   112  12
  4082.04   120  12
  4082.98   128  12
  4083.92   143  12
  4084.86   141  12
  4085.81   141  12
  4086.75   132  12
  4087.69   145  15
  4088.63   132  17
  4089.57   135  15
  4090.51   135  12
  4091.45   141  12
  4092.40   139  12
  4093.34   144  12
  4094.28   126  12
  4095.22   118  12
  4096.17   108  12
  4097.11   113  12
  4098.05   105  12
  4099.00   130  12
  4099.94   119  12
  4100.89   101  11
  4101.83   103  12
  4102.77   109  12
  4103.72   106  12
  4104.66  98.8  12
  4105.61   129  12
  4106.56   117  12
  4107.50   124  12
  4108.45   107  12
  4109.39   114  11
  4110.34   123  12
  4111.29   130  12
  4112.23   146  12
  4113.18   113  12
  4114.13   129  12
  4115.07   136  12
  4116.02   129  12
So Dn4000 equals 1.93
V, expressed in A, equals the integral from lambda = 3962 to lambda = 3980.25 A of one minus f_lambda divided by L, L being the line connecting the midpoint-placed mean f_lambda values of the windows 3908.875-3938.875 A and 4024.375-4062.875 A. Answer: 5.29 A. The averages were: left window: 68.9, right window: 123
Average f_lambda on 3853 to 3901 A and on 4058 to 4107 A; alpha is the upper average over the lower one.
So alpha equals 1.81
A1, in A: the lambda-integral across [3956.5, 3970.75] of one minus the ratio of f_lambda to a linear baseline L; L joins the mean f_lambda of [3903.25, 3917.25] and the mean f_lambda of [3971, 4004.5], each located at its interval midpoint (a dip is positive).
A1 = 6.6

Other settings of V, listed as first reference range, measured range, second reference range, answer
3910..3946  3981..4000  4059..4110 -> -4.8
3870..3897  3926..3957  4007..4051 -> 9.1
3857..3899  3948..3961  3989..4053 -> 1.0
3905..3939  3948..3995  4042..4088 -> 1.9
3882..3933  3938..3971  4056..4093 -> 7.9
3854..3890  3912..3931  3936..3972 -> -3.9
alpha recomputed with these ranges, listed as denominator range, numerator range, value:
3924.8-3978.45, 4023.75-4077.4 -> 1.88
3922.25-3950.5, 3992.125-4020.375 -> 2.05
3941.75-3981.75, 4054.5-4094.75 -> 1.65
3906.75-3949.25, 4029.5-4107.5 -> 1.74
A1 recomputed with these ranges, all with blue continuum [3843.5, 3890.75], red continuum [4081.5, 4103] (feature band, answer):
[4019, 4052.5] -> -4.6 A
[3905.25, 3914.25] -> -1.9 A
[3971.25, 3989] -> -0.4 A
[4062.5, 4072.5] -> -0.3 A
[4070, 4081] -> 0.0 A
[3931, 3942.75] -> 5.6 A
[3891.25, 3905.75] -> -3.2 A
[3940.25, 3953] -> 0.1 A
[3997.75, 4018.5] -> -4.5 A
